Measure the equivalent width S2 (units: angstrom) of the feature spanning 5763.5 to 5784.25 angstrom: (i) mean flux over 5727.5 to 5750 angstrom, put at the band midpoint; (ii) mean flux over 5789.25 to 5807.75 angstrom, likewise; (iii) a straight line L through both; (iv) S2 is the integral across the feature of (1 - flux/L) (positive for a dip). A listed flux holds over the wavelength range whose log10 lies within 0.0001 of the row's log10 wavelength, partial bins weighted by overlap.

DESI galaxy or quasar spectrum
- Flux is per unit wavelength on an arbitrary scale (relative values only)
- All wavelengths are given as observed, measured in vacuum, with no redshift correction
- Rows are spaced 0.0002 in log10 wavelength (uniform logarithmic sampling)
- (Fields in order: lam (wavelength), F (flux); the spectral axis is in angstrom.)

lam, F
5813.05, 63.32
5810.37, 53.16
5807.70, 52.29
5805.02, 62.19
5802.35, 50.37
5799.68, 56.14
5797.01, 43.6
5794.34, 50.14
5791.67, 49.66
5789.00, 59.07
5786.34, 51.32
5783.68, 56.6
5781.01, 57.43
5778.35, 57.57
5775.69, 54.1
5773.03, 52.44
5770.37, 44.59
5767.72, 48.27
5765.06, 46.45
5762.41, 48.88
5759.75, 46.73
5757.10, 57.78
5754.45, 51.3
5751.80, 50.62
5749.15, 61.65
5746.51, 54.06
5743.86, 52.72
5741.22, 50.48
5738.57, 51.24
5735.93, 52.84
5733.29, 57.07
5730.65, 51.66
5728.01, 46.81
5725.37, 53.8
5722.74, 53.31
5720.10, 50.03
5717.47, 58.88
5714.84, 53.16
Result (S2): 0.3 angstrom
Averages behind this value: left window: 53.2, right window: 52.4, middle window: 52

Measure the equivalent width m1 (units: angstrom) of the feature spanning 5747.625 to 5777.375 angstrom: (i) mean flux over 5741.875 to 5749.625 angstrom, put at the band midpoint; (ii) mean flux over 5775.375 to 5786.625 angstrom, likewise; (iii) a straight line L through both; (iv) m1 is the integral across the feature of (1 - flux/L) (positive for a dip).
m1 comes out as 2.3 angstrom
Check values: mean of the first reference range 55.1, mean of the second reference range 55.9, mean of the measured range 51.3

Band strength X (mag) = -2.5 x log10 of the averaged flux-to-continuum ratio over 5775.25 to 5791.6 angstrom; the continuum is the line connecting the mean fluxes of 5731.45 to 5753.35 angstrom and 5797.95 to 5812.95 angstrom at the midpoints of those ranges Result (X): -0.02 mag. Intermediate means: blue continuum 53.8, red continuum 55.2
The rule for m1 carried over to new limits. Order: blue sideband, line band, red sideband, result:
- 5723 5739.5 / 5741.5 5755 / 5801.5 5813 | -0.2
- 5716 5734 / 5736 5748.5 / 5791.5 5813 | 0.1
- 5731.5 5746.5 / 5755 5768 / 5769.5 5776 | 0.3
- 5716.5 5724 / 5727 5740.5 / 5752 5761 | 0.3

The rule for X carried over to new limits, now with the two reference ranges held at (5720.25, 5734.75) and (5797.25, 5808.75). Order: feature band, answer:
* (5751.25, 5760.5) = 0.021 mag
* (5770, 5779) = 0.019 mag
